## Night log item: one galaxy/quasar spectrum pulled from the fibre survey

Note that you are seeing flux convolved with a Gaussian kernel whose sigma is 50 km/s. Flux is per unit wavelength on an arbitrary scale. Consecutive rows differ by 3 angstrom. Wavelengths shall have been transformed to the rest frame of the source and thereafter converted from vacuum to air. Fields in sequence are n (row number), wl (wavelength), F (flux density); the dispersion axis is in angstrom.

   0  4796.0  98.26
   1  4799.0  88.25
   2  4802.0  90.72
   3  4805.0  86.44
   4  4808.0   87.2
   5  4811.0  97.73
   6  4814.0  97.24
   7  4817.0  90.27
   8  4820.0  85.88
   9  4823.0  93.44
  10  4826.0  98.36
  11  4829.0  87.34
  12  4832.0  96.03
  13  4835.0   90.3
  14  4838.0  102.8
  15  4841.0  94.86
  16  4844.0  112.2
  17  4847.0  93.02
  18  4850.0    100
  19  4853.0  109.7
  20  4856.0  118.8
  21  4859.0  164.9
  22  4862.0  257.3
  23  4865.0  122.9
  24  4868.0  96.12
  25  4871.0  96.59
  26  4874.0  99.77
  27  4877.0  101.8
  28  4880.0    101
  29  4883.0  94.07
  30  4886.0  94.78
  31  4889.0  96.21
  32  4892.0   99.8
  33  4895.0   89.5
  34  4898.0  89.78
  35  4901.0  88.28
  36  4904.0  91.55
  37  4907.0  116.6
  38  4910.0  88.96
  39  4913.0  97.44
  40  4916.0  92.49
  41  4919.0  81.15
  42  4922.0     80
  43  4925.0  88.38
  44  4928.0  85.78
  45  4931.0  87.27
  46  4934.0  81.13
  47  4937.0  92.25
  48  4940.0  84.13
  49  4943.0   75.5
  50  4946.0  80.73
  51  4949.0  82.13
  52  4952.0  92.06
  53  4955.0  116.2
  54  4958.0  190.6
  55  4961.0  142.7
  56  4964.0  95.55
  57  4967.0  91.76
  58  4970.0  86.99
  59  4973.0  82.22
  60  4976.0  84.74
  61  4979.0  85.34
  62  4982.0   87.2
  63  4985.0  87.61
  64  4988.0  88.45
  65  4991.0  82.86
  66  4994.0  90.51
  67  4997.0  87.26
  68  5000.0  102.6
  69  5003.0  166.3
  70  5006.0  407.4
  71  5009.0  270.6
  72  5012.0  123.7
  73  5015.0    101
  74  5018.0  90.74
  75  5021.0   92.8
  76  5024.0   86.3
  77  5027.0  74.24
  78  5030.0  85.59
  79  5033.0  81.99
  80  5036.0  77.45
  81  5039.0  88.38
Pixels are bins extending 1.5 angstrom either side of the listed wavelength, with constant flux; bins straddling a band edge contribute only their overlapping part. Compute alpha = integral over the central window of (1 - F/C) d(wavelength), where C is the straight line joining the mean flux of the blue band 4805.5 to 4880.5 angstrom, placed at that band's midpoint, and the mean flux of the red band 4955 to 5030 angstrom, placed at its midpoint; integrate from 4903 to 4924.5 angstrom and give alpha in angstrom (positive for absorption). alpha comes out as 4.0 angstrom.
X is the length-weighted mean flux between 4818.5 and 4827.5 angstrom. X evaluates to 92.6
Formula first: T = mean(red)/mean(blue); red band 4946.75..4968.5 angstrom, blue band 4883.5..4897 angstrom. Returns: 1.2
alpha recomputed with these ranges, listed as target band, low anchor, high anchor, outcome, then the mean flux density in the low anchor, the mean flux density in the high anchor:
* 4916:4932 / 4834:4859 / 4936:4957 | 1.6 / 107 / 91.3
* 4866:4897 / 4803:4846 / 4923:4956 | -2.2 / 94.2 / 87.2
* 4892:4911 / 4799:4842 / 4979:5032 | 2.0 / 92.6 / 123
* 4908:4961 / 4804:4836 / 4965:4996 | -4.3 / 91.9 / 86.9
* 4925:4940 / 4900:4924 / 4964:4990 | 0.7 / 92.1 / 87.2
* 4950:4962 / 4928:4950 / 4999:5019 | -2.6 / 83.5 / 185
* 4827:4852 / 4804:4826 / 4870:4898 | -1.0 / 91.8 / 96.7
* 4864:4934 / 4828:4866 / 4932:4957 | 6.4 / 120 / 90.1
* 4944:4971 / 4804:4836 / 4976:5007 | 1.7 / 91.9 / 122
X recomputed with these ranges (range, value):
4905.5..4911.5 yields 103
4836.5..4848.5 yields 101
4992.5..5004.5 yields 112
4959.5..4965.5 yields 119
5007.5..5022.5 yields 136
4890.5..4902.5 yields 91.8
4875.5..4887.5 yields 97.9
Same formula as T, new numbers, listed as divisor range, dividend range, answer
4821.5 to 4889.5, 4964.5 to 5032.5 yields 1.05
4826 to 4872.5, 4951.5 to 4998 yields 0.86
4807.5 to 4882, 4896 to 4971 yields 0.89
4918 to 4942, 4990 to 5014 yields 1.96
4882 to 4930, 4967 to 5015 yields 1.38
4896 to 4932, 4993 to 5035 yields 1.46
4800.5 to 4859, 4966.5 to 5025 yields 1.23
